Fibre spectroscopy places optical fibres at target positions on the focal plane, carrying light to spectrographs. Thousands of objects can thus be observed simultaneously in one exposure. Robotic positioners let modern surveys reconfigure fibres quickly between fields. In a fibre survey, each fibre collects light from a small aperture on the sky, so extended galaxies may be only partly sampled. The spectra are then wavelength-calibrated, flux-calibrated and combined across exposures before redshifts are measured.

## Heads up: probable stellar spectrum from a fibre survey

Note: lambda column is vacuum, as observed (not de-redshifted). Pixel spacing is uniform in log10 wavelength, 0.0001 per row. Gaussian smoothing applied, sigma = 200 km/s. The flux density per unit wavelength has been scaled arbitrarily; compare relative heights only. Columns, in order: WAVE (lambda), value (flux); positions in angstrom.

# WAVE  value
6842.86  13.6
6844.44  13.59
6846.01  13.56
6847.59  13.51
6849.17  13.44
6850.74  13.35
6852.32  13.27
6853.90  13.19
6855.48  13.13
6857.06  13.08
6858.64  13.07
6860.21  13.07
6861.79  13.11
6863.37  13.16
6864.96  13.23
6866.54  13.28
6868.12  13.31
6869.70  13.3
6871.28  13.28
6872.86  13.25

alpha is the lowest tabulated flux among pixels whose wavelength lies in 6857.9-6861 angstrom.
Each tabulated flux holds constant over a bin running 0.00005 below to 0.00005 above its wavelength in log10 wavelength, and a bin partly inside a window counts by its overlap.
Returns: 13.07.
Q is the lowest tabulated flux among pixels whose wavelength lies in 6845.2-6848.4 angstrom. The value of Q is 13.51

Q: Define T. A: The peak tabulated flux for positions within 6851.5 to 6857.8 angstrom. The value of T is 13.27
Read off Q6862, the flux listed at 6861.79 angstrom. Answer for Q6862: 13.11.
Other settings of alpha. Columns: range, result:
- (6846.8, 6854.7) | 13.19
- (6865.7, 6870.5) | 13.28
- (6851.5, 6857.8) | 13.08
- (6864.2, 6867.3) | 13.23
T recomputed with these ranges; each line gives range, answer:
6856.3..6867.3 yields 13.28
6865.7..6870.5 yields 13.31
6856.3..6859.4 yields 13.08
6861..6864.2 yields 13.16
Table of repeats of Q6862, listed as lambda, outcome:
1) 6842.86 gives 13.6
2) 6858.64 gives 13.07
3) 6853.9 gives 13.19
